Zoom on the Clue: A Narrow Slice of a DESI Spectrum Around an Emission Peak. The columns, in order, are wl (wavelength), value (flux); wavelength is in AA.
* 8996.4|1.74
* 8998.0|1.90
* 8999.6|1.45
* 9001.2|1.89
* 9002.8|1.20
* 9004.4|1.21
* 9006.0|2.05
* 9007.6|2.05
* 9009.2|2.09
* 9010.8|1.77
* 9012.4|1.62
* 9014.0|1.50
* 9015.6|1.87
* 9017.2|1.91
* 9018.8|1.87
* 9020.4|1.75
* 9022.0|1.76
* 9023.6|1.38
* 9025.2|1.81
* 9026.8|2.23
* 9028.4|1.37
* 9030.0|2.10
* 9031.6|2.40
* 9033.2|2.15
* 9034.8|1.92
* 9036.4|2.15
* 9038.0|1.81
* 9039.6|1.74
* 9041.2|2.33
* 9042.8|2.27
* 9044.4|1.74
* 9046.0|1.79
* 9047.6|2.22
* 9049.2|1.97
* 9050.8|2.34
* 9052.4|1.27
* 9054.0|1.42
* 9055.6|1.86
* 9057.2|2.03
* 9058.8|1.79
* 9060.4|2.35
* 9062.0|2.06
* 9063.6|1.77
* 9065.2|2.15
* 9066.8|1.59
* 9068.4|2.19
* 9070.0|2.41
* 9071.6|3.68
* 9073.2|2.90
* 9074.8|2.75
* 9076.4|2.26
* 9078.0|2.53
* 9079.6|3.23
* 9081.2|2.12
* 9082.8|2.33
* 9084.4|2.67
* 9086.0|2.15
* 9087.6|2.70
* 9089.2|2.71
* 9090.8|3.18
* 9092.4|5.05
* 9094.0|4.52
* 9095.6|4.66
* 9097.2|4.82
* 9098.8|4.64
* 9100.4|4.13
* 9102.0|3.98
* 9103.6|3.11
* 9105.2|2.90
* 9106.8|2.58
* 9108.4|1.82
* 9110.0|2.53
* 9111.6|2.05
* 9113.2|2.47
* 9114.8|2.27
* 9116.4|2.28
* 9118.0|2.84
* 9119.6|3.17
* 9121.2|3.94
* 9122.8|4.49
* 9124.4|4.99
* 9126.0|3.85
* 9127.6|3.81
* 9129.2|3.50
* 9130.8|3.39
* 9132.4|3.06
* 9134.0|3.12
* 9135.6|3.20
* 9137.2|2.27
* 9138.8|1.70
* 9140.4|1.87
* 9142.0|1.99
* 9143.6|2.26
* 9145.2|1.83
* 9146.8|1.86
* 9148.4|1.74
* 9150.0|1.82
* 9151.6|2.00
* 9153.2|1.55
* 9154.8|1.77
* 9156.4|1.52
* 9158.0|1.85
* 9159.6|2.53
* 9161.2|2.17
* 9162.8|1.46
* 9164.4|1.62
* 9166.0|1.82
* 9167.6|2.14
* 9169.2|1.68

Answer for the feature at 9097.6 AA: Halpha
